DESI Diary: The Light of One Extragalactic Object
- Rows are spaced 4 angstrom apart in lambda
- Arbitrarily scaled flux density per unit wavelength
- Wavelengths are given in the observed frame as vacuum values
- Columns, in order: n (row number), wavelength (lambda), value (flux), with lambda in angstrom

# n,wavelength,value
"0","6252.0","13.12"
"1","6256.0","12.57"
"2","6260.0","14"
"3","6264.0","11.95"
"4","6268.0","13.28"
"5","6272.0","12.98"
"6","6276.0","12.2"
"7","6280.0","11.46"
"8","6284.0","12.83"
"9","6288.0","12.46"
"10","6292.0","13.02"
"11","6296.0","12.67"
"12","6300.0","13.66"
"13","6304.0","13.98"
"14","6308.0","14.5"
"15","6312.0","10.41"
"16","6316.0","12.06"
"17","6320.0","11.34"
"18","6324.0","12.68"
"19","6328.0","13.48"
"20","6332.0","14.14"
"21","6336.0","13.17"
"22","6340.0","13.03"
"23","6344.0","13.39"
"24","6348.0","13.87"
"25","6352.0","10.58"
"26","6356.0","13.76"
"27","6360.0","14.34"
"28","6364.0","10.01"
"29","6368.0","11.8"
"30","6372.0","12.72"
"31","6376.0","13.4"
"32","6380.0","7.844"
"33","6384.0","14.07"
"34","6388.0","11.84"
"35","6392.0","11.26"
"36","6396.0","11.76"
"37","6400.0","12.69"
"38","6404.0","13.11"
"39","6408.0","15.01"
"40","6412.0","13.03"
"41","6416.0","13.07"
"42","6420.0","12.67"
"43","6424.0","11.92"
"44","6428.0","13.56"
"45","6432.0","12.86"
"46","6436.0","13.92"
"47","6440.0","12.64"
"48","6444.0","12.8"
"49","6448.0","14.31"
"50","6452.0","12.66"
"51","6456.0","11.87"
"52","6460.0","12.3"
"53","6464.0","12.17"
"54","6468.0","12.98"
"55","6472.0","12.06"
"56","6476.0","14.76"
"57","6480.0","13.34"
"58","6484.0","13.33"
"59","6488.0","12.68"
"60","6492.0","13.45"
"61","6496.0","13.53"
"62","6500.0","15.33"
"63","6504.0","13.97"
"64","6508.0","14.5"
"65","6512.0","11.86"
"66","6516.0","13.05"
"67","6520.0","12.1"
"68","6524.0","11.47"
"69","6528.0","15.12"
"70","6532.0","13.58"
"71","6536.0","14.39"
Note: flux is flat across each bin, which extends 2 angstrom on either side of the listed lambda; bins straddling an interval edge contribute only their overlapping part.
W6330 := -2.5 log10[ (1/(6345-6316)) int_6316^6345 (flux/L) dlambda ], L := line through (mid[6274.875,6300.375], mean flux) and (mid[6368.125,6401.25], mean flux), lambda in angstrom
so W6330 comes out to -0.058 mag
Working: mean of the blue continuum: 12.6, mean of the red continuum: 11.9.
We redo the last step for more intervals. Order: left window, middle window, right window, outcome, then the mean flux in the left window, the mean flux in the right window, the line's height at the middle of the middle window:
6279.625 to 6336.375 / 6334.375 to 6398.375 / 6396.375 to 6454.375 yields 0.06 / 12.8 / 13.1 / 13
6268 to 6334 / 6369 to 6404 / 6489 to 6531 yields 0.09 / 12.8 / 13.4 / 13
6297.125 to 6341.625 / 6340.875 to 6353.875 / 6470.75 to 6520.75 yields 0.03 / 12.9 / 13.4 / 13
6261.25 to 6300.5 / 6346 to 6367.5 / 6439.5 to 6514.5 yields 0.03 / 12.6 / 13.2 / 12.9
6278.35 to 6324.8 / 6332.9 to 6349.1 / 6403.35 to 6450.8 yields -0.05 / 12.6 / 13.2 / 12.8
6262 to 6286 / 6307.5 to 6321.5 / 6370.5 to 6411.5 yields 0.05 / 12.5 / 12.4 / 12.4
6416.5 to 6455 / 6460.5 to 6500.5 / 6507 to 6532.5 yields -0.02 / 13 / 13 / 13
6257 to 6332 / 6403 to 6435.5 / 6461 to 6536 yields -0.01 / 12.8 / 13.3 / 13.1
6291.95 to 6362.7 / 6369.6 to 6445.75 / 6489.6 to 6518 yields 0.05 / 13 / 13.7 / 13.3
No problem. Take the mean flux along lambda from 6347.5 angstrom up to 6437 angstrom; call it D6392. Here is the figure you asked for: 12.5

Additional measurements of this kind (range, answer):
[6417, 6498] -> 13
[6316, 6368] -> 12.7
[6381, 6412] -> 12.7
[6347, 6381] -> 12.1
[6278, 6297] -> 12.5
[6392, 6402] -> 12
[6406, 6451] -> 13.2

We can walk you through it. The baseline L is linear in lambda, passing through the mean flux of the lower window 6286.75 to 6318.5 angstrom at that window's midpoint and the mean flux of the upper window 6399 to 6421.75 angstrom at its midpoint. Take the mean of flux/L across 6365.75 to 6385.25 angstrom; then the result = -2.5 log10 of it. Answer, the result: 0.11 mag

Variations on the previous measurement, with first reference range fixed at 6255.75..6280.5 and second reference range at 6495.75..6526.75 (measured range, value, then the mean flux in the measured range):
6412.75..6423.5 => 0.02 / 12.8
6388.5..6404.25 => 0.08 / 12.1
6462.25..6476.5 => 0.03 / 12.8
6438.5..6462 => 0.03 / 12.8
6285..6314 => -0.01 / 13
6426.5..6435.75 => -0.02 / 13.3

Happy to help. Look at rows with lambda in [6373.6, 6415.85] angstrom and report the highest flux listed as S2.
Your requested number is 15.01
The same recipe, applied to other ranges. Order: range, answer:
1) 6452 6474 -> 12.98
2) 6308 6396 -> 14.5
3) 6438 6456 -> 14.31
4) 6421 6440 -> 13.92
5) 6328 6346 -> 14.14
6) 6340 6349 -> 13.87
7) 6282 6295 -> 13.02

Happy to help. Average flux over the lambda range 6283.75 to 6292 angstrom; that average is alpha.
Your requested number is 12.7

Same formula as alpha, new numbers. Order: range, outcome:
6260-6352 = 12.8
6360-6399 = 11.8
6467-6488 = 13.3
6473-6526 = 13.3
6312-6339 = 12.6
